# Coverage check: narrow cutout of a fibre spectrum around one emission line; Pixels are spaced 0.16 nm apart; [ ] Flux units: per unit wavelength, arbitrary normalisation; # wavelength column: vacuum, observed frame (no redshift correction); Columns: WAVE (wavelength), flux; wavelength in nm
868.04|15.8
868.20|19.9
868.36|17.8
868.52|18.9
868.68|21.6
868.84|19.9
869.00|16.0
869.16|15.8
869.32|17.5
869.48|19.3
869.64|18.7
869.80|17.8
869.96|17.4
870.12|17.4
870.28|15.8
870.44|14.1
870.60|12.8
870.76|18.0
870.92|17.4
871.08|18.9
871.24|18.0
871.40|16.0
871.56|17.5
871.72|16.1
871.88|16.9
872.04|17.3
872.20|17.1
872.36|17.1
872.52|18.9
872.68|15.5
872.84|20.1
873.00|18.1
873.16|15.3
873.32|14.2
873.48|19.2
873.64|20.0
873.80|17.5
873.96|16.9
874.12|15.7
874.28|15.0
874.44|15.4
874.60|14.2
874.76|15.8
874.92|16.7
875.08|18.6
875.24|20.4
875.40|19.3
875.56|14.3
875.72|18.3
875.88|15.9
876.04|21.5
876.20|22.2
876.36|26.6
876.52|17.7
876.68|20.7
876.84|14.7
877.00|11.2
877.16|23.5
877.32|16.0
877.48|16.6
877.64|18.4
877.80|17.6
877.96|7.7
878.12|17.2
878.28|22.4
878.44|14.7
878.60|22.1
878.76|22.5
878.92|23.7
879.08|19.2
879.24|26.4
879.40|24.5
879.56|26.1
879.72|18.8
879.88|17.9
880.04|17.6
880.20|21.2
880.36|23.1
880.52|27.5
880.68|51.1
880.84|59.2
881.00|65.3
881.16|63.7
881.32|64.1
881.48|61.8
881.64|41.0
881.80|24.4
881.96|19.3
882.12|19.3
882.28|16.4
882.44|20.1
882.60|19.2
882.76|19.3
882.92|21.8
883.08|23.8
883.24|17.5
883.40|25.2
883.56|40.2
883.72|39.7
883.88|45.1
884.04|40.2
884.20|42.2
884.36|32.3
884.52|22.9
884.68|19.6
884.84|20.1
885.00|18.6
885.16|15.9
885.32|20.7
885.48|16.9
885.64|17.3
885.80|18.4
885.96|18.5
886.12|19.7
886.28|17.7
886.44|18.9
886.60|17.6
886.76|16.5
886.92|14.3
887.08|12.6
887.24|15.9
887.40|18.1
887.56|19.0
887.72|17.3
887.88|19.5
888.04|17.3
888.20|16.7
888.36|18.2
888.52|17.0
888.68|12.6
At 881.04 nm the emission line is Halpha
